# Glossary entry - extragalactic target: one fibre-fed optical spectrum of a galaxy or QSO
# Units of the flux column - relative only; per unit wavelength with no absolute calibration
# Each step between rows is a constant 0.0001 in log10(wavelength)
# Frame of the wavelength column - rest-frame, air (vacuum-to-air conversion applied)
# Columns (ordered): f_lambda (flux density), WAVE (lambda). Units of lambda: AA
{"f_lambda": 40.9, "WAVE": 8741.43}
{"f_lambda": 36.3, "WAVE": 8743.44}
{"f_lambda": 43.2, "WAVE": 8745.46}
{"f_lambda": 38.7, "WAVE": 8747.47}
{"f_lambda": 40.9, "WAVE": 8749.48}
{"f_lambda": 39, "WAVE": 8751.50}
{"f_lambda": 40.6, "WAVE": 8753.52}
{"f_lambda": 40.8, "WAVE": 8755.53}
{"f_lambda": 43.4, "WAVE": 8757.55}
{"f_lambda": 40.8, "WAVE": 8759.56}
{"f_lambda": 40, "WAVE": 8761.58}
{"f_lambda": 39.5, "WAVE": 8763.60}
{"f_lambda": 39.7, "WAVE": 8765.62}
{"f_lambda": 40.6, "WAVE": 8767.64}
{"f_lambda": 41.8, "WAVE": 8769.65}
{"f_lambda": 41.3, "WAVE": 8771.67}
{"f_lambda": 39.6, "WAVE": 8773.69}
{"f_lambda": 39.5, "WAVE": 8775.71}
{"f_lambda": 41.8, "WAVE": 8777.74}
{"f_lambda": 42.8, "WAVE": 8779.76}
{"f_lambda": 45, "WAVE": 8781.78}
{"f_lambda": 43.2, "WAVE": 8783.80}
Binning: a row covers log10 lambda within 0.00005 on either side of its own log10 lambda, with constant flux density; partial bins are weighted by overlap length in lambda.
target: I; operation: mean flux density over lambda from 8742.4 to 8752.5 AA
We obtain 39.6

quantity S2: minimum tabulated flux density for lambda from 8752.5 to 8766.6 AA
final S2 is 39.5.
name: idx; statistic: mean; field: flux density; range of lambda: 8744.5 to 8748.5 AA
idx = 41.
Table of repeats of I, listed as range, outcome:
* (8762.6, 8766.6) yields 39.6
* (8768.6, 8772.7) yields 41.6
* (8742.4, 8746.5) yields 39.8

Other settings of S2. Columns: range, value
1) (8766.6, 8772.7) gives 40.6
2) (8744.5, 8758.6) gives 38.7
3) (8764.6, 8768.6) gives 39.7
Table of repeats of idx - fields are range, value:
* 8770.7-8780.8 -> 41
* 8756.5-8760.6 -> 42.1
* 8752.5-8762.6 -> 41.1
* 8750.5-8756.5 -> 40.1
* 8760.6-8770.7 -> 40.3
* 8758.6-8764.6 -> 40.1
